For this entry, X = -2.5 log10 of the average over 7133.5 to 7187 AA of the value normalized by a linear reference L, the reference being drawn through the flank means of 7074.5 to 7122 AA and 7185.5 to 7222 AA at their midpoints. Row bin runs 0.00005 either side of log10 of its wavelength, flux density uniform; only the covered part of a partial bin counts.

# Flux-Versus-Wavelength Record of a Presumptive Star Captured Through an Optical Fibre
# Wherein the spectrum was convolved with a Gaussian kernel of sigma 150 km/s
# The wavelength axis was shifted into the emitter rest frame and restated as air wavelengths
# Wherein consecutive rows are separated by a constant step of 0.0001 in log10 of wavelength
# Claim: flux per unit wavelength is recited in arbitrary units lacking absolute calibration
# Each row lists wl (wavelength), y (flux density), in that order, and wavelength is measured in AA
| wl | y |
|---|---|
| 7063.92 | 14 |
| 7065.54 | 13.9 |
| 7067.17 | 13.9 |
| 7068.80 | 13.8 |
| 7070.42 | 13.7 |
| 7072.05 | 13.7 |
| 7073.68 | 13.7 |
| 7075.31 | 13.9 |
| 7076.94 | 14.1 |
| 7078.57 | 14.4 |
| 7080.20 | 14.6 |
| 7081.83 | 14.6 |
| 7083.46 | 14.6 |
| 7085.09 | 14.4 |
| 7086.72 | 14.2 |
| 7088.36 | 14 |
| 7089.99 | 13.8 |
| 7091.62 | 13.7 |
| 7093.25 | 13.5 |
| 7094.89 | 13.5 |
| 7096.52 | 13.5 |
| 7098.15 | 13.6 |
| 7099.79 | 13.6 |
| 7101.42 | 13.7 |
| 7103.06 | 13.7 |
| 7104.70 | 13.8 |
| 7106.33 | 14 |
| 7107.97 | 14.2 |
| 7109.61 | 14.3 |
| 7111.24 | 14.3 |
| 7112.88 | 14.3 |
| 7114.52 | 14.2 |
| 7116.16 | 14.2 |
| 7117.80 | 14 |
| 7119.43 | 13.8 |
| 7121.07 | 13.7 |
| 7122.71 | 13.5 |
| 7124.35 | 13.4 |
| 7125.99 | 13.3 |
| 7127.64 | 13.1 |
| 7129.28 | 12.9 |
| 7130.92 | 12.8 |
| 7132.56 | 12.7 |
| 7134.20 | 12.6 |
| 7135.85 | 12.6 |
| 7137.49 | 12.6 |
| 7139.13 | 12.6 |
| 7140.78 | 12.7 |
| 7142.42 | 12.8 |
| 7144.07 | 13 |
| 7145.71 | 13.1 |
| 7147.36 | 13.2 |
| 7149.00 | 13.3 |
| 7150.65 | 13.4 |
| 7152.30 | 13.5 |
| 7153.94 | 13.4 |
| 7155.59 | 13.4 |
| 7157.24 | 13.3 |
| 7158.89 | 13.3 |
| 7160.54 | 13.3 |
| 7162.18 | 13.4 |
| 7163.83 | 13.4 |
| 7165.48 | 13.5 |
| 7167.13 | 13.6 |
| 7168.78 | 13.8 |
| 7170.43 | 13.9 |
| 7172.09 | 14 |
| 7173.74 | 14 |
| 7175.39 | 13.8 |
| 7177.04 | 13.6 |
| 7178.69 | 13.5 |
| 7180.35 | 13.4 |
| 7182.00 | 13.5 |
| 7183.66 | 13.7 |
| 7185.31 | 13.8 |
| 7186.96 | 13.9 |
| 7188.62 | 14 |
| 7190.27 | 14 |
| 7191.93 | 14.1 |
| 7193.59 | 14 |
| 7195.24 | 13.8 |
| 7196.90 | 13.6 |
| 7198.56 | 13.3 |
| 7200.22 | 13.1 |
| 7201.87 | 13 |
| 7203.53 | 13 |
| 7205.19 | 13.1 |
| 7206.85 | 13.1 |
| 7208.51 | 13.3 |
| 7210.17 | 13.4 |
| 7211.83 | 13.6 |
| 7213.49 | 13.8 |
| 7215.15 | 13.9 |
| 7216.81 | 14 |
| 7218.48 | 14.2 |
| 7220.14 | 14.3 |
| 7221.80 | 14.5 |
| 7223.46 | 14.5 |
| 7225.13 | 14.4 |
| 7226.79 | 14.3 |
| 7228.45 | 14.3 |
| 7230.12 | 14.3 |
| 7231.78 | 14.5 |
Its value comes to 0.04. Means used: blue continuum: 14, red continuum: 13.7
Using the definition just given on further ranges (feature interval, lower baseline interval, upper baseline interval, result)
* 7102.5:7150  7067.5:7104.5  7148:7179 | 0.026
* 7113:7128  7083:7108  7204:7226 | 0.009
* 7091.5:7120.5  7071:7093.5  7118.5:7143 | -0.026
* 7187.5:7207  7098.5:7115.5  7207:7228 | 0.037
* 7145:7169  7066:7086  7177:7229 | 0.040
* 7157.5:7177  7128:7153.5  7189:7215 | -0.036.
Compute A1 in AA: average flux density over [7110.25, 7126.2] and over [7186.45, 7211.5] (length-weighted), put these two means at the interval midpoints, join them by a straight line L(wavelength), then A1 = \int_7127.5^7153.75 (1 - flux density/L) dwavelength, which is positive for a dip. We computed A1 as 1.6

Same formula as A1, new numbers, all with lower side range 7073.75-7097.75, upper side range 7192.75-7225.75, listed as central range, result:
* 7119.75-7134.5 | 0.82 AA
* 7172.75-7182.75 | 0.10 AA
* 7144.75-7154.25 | 0.38 AA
